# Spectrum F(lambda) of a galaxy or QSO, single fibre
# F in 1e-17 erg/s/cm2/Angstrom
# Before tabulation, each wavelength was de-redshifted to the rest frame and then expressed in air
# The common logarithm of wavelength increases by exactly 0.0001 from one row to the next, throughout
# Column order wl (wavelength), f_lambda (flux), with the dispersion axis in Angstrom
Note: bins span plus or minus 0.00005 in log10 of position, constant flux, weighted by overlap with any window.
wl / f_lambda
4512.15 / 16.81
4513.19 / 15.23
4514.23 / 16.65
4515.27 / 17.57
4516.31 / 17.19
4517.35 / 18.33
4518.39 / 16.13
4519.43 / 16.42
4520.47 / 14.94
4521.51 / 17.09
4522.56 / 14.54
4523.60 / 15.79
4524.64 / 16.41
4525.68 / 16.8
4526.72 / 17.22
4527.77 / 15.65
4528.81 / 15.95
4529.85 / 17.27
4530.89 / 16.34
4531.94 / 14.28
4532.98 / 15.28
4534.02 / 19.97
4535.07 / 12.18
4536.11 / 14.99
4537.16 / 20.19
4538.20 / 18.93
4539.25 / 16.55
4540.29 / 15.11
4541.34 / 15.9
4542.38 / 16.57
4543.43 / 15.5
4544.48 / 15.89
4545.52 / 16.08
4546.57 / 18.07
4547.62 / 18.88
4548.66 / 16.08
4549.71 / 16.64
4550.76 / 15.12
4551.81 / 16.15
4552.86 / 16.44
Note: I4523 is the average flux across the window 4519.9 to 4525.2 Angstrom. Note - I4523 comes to 15.8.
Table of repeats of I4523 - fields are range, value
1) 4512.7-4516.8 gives 16.7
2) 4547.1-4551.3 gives 16.7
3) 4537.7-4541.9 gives 16.6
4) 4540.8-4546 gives 16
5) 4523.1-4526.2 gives 16.4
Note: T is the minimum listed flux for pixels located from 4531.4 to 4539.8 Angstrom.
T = 12.18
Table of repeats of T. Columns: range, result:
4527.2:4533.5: 14.28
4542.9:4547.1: 15.5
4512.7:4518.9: 15.23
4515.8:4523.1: 14.54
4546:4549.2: 16.08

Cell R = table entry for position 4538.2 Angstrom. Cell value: 18.93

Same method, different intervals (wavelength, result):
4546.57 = 18.07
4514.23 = 16.65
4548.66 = 16.08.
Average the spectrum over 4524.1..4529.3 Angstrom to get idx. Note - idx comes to 16.4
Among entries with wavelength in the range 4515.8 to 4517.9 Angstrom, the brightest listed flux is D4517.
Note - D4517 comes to 18.33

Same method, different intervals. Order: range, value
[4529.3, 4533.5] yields 17.27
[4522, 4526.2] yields 16.8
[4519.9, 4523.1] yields 17.09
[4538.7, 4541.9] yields 16.55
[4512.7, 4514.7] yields 16.65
